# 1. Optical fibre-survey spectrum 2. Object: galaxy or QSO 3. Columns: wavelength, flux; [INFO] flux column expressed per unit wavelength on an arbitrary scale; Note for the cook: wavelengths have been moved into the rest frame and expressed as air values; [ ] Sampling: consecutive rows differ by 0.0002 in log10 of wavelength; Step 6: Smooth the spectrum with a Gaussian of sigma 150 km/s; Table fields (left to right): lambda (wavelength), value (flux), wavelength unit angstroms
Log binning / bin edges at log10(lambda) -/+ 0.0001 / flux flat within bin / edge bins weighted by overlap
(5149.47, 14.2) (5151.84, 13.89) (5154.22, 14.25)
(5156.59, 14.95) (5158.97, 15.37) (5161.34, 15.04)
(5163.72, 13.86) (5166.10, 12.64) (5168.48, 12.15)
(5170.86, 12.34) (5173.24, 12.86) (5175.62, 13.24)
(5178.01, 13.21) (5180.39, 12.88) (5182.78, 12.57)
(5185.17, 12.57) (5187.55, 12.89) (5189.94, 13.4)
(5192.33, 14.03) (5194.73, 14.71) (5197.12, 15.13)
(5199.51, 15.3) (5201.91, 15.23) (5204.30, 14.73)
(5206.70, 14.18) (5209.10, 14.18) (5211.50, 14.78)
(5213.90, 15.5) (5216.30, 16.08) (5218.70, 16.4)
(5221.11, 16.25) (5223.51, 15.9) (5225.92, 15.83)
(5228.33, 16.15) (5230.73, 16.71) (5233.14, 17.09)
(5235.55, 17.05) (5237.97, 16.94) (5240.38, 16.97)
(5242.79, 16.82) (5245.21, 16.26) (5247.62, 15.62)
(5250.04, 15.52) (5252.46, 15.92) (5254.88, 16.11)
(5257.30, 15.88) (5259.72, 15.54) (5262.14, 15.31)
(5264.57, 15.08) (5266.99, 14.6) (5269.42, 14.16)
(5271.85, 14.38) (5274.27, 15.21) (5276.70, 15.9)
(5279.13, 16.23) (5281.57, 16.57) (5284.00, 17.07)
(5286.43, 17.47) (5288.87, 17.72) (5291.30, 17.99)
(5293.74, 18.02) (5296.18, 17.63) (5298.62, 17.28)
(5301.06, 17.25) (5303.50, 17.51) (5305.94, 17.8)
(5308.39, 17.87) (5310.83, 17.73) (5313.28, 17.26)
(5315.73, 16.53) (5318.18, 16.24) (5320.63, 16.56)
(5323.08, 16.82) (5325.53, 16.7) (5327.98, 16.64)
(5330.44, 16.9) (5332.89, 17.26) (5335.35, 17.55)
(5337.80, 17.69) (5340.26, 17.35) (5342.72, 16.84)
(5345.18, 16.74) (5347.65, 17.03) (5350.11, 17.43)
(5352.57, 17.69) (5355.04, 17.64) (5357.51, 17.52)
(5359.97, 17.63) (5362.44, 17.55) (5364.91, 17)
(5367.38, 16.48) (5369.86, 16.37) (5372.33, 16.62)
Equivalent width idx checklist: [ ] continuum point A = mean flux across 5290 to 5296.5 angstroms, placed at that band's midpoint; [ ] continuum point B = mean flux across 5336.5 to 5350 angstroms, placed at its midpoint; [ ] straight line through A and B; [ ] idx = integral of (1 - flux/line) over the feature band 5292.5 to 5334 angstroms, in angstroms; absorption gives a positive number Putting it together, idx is 1.0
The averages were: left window 17.9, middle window 17.2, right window 17.2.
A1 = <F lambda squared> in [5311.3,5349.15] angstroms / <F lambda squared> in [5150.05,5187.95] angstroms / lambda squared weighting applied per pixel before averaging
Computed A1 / 1.3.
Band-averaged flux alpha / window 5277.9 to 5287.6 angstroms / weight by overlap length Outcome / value 16.8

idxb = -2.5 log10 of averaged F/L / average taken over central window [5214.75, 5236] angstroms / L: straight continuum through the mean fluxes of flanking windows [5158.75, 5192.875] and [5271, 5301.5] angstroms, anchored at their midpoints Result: -0.11 mag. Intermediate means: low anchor 13.2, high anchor 16.8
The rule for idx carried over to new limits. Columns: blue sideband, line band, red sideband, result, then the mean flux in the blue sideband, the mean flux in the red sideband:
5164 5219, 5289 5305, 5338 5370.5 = -1.6 angstroms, 13.9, 17.2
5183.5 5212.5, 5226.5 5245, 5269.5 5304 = -1.7 angstroms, 14.2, 16.8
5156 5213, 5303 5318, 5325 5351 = -0.8 angstroms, 13.8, 17.1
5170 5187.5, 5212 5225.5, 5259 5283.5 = -2.0 angstroms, 12.8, 15.3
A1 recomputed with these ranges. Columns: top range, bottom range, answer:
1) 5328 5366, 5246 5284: 1.15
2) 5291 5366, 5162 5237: 1.25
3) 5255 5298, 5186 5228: 1.11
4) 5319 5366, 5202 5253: 1.13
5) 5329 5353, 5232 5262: 1.10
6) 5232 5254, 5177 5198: 1.25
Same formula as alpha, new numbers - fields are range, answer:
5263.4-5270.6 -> 14.6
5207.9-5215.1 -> 14.8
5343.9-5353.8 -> 17.2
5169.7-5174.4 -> 12.6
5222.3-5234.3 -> 16.3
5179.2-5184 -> 12.7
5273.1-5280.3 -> 15.8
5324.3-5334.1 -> 16.9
